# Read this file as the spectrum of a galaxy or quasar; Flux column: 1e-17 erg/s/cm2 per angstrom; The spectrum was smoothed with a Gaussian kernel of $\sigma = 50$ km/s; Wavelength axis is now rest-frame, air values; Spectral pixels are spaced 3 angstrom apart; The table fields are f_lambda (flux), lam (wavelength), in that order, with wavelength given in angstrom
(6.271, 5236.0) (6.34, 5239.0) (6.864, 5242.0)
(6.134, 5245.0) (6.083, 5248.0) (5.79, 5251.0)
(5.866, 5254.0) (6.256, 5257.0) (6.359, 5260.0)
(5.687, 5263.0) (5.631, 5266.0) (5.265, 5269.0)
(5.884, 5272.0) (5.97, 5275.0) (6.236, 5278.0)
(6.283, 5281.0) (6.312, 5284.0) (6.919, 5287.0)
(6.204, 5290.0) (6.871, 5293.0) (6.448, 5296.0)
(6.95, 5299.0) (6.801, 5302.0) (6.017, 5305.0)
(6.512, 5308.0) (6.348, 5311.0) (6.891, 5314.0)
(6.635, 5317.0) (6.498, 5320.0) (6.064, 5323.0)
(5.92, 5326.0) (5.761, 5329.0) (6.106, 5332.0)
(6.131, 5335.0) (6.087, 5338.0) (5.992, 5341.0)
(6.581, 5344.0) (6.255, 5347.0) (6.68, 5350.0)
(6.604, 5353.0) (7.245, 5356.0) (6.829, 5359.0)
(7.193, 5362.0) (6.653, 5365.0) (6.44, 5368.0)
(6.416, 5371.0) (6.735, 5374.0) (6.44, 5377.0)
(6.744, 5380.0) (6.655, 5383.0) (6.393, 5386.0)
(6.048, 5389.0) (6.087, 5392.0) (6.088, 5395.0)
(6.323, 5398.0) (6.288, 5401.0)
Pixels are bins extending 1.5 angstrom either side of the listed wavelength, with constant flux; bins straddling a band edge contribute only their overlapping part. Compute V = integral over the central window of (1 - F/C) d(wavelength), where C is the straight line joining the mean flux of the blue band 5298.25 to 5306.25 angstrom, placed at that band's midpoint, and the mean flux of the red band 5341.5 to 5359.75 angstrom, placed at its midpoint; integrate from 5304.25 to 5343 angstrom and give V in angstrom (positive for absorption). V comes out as 2.2 angstrom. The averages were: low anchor 6.57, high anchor 6.65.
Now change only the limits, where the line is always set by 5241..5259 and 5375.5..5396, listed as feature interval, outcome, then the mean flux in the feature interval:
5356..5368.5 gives -1.1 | 6.86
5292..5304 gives -1.0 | 6.73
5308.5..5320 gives -0.6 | 6.6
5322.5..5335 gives 0.6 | 5.97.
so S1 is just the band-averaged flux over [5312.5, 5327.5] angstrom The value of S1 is 6.4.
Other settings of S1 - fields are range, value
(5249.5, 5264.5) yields 5.99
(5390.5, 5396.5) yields 6.09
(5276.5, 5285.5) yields 6.28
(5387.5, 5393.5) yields 6.07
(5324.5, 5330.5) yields 5.84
